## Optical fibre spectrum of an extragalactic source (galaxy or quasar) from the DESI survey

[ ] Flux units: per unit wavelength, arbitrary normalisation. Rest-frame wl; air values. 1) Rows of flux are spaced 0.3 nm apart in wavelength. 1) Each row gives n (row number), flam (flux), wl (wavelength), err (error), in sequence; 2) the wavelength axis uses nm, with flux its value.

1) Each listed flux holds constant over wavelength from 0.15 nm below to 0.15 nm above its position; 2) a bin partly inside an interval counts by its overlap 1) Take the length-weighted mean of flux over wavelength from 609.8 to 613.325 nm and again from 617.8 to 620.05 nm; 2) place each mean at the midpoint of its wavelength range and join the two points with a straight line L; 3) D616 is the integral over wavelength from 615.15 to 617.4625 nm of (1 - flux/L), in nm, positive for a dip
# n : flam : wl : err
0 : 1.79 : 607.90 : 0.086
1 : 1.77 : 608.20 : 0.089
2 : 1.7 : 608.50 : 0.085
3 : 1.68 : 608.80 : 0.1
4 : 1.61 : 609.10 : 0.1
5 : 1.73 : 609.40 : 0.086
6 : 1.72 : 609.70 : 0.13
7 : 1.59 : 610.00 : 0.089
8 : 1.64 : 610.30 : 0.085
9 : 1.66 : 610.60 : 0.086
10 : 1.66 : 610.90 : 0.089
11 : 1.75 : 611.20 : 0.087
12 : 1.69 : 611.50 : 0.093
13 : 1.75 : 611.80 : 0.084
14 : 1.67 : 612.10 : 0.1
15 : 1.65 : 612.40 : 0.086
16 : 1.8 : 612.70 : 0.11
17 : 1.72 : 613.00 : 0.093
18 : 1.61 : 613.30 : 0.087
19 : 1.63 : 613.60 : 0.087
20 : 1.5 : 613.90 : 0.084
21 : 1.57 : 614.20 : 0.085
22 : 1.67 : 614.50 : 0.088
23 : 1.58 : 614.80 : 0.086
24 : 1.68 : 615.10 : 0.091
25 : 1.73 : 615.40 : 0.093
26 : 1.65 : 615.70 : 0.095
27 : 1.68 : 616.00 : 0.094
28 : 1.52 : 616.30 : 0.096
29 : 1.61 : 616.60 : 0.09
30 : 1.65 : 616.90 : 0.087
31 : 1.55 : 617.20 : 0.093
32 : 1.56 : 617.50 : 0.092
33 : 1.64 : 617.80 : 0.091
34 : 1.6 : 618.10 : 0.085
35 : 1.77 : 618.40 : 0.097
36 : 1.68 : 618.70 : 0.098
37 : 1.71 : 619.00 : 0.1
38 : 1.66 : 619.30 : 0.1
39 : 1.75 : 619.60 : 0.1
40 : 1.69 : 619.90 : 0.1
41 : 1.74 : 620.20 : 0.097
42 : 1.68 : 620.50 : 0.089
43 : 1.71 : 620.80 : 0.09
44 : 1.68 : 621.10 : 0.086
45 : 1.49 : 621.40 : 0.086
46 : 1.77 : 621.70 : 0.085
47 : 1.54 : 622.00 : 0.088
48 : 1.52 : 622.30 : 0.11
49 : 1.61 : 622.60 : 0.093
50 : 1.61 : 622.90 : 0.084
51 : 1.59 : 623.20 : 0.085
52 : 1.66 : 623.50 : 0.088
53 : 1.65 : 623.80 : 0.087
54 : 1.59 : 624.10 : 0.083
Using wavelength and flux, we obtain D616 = 0.09 nm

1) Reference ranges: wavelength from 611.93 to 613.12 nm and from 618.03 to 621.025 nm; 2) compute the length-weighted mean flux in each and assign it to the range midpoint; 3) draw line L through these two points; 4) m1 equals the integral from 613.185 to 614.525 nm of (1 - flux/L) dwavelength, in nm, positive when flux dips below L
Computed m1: 0.09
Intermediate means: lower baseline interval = 1.71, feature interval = 1.59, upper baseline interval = 1.7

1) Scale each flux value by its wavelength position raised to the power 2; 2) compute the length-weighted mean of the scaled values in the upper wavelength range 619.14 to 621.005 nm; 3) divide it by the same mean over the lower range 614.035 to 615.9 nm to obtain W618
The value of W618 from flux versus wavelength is 1.05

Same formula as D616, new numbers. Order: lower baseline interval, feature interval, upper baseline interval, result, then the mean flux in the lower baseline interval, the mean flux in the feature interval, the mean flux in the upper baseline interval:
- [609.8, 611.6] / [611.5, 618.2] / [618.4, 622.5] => 0.11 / 1.67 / 1.64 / 1.67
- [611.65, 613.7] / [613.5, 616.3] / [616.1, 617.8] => 0.02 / 1.69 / 1.63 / 1.59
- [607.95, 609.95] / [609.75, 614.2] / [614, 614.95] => -0.05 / 1.7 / 1.66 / 1.6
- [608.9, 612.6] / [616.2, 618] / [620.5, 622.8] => 0.06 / 1.68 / 1.59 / 1.62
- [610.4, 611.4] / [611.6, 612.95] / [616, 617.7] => -0.04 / 1.69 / 1.72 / 1.59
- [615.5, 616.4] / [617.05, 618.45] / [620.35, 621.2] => 0.03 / 1.63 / 1.61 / 1.69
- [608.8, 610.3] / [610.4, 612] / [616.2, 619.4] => -0.04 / 1.66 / 1.7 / 1.63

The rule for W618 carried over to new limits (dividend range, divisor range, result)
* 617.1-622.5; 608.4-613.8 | 1.01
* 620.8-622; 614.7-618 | 1.03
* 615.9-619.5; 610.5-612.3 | 0.98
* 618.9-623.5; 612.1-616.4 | 1.03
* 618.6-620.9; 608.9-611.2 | 1.06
